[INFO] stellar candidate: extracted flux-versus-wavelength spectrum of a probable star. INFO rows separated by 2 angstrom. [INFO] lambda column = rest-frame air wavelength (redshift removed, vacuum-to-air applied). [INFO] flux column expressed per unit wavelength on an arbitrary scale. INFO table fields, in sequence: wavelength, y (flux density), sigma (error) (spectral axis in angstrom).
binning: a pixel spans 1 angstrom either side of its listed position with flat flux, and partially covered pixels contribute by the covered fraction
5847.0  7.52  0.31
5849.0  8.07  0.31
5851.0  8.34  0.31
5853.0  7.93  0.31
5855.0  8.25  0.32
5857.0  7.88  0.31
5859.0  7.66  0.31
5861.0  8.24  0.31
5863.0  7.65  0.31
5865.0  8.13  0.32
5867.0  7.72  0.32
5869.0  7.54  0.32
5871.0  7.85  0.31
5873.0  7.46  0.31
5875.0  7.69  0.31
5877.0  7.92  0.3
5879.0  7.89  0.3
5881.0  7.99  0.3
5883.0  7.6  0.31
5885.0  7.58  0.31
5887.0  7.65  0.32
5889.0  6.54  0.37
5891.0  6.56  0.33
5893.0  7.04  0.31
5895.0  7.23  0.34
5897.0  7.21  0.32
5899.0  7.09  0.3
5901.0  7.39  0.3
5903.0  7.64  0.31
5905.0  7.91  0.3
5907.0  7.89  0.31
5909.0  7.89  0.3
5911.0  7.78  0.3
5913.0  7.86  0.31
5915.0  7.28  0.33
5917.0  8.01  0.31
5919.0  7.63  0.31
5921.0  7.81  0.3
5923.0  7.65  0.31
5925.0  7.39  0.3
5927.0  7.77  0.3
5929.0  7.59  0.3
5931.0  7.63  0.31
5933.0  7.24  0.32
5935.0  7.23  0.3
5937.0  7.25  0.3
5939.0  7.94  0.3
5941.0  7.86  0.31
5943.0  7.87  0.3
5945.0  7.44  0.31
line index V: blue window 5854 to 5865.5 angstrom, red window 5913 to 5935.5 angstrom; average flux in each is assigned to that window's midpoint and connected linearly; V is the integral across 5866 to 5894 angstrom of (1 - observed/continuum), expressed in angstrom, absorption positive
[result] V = 1.22 angstrom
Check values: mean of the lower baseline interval 7.96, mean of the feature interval 7.5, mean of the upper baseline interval 7.59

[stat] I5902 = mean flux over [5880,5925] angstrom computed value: 7.51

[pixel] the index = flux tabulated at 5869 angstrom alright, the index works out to 7.54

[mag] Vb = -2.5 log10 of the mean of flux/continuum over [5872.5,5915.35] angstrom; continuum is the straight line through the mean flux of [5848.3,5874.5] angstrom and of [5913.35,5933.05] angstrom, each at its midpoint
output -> 0.03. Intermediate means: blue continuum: 7.9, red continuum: 7.63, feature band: 7.51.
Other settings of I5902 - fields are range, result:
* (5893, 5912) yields 7.53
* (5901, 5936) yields 7.65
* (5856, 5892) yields 7.64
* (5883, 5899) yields 7.14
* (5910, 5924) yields 7.72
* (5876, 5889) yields 7.68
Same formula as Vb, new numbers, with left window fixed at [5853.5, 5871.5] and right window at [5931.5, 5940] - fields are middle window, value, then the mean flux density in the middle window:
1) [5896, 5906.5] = 0.025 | 7.47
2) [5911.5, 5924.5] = -0.023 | 7.7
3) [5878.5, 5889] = 0.018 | 7.62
